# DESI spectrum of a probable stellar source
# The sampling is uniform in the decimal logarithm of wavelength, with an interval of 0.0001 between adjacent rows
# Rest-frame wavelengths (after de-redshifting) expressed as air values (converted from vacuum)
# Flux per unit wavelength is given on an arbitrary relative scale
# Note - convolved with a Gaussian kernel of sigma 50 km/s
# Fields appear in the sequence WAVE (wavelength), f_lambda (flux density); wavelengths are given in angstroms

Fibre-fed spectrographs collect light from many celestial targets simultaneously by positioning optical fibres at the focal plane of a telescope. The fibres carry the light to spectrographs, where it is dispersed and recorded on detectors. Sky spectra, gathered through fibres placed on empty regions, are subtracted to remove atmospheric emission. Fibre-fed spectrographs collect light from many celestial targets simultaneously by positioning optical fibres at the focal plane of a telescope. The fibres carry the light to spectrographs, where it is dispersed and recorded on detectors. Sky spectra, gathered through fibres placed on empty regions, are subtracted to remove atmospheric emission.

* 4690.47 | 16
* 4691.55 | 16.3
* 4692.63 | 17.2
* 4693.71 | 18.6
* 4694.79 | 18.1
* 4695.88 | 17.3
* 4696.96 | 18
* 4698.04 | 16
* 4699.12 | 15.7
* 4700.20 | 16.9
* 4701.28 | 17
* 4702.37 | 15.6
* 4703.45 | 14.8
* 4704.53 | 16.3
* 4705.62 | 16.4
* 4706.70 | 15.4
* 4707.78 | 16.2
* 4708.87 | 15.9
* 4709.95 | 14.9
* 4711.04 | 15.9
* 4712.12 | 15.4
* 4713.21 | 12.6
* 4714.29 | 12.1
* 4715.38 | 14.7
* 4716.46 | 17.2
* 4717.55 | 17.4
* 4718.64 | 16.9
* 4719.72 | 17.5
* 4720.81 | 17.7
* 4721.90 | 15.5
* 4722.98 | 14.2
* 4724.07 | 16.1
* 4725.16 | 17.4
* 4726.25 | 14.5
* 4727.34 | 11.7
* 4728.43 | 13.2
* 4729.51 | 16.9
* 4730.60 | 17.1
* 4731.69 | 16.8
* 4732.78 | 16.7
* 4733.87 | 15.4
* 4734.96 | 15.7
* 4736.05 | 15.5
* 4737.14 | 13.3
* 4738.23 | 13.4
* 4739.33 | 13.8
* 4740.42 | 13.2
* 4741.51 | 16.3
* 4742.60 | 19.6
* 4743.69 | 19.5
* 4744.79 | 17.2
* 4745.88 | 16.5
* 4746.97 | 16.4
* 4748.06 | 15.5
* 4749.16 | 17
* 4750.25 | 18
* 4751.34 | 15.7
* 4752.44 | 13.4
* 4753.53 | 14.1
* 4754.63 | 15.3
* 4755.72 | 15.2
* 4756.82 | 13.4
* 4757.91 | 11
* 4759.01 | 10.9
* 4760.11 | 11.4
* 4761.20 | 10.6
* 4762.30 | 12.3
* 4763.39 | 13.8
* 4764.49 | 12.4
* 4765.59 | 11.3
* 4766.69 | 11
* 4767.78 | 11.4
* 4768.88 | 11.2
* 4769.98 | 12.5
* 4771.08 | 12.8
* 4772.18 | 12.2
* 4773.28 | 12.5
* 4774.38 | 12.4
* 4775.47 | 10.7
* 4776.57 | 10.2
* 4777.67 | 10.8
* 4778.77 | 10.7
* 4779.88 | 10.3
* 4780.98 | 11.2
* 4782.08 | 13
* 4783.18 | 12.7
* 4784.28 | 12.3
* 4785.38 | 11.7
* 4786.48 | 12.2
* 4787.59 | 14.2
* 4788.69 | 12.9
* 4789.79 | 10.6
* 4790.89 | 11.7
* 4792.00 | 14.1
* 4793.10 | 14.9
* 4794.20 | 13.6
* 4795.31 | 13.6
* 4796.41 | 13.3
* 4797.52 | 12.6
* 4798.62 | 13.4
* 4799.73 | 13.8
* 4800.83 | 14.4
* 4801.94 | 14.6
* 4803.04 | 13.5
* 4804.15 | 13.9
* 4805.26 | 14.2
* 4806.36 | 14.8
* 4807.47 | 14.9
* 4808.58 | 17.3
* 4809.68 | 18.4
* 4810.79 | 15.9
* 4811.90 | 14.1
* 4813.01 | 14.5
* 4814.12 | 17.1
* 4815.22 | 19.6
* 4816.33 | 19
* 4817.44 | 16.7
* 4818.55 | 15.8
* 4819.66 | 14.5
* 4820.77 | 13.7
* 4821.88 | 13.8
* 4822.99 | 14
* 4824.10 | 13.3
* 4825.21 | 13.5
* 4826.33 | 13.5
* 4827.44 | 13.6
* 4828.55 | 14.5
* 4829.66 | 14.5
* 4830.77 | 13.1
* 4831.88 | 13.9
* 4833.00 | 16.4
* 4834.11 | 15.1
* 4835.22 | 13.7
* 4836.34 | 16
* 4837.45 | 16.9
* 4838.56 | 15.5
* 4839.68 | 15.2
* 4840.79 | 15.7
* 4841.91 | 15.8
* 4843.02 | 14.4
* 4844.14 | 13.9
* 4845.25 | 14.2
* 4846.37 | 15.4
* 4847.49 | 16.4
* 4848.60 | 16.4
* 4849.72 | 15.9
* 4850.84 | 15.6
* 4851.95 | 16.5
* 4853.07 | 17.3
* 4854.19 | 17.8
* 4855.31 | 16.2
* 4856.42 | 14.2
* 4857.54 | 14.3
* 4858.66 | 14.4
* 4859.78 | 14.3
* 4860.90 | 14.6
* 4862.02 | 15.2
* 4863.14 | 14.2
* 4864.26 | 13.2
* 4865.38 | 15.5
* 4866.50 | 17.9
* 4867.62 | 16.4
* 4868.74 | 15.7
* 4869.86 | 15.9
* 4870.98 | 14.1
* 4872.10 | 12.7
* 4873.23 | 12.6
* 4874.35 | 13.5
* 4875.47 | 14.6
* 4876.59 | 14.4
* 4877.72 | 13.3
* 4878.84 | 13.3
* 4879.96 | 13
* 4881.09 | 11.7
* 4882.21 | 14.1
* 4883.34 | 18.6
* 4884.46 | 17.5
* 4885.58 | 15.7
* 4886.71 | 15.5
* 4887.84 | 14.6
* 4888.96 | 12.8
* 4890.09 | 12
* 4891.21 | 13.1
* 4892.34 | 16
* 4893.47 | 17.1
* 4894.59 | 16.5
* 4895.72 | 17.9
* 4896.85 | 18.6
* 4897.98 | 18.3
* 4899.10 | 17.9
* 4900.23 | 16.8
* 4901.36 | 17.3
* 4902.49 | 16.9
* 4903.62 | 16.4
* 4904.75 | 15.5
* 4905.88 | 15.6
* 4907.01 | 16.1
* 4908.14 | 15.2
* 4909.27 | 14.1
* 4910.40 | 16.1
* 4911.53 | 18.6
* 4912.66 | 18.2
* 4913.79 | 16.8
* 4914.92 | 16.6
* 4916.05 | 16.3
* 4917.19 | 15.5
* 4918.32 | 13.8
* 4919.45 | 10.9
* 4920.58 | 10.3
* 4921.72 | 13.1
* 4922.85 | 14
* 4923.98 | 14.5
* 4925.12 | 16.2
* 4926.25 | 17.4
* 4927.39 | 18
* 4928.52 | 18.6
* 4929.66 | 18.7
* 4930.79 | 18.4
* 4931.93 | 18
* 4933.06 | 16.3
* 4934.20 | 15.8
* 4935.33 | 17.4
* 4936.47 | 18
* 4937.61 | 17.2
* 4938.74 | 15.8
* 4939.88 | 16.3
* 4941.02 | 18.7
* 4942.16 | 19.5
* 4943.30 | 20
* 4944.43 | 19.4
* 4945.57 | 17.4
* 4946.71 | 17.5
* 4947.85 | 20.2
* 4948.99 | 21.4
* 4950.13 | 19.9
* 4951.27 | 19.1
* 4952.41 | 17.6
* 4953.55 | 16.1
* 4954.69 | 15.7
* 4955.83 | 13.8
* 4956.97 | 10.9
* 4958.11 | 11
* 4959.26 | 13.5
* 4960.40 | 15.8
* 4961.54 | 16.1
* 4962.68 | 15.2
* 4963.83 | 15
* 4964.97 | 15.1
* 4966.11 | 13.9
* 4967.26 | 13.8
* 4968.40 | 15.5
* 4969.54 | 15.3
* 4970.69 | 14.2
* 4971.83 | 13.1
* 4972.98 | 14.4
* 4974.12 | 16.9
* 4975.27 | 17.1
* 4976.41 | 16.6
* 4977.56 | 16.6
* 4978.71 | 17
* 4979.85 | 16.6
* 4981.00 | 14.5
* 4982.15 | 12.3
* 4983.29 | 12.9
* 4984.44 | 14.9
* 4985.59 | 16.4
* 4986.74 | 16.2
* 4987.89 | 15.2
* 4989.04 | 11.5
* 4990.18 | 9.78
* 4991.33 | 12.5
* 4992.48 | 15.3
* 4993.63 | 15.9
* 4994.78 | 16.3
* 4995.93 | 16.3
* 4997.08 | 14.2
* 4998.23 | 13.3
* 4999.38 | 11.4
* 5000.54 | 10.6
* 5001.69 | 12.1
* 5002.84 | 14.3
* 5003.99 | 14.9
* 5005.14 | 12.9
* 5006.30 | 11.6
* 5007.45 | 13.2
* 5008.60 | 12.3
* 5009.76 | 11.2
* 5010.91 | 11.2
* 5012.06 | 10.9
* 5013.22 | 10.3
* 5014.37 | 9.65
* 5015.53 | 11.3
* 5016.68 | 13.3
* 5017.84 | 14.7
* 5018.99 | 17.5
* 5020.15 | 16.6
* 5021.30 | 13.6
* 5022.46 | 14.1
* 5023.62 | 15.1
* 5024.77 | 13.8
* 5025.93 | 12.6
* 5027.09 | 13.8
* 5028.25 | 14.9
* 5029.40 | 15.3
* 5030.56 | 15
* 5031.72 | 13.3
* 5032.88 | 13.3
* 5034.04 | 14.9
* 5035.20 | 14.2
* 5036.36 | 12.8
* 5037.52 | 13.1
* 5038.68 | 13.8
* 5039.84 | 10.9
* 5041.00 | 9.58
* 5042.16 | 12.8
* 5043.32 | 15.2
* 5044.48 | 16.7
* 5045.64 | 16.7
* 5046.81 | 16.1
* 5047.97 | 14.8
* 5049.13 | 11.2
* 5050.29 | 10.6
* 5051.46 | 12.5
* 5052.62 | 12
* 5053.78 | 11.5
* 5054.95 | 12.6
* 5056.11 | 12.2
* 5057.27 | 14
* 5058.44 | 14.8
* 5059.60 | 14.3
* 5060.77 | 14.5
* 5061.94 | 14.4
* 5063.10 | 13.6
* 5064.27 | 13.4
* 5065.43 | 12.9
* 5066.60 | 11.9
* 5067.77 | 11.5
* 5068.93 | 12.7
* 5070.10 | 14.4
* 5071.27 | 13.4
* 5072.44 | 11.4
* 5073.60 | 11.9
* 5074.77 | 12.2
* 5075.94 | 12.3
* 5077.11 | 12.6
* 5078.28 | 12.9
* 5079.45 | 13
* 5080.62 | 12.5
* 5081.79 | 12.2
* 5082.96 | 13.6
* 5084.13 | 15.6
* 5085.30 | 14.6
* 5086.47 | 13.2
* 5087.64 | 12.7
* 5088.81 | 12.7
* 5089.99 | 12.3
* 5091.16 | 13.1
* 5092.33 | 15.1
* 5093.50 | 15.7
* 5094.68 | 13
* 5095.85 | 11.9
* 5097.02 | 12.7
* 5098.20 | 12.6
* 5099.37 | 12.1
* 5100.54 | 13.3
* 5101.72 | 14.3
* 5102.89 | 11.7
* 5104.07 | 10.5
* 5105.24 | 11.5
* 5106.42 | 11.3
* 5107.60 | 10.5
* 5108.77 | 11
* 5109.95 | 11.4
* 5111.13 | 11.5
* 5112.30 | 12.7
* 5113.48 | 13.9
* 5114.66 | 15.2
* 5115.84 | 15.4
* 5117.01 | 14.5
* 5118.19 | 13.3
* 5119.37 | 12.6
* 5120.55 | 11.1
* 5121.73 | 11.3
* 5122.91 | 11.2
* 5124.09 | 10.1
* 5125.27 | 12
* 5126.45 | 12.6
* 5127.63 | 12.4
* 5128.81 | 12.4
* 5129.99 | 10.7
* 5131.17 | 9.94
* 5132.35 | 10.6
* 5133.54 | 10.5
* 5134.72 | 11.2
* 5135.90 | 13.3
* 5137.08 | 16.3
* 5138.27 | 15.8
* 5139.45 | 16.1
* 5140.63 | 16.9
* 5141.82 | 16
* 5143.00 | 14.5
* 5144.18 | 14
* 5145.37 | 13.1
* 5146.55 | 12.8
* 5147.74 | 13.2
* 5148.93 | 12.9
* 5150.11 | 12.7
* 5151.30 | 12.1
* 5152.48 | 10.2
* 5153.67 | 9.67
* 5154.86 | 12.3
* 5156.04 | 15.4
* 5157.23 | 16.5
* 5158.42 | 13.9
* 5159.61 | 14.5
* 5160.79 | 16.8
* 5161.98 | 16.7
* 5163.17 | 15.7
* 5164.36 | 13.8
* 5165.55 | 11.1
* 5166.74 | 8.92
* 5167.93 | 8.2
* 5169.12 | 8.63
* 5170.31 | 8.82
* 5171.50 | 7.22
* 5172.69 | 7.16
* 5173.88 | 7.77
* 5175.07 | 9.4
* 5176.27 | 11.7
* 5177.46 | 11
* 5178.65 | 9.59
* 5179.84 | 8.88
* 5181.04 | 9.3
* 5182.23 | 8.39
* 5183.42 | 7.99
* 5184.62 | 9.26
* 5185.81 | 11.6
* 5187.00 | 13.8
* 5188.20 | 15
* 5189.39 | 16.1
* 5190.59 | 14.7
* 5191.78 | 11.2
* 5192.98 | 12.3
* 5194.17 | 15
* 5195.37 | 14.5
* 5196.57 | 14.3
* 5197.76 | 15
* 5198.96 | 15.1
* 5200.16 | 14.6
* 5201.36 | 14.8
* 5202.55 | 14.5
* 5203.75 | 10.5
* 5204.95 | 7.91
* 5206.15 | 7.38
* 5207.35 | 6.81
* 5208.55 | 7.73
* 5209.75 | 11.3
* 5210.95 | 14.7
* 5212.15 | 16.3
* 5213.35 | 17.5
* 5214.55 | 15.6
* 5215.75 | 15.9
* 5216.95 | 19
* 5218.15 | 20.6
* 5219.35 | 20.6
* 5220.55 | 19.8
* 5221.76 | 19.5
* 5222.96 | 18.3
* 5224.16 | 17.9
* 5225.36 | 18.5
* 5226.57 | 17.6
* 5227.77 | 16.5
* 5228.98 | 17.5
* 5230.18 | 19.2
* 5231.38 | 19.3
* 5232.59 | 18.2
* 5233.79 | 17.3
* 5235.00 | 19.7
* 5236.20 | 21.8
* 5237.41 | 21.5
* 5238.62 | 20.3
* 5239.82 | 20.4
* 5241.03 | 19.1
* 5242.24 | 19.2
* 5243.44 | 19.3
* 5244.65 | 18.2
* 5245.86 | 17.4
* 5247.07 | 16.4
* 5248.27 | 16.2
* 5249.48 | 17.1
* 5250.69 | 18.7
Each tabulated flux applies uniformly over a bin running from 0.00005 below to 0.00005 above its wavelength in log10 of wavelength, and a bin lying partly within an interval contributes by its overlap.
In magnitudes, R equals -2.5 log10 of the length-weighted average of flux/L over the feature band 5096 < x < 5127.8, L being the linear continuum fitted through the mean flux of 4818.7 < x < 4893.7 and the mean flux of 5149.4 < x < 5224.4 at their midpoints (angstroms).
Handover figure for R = 0.09 mag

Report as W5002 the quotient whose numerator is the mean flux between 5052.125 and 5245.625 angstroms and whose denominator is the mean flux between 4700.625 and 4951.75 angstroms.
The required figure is 0.90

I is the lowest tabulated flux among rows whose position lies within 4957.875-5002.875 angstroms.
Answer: 9.78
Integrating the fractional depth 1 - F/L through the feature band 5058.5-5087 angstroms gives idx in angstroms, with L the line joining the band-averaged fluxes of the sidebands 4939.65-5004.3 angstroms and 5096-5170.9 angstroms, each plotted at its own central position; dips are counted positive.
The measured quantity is 1.1 angstroms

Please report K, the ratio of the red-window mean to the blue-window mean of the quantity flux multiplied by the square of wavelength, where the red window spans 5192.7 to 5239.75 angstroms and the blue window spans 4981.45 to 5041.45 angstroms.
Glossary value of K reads 1.30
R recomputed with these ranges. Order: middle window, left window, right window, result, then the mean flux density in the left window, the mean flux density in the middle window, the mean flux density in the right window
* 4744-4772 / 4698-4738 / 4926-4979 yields 0.16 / 15.6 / 13.6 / 16.6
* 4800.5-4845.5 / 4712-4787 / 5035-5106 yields -0.09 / 14.1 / 15.1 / 13.1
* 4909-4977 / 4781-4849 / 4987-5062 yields -0.17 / 14.5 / 16.2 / 13.4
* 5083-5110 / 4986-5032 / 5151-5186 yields -0.05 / 13.5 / 12.8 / 11.1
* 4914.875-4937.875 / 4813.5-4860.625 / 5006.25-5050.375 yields -0.11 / 15.3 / 15.9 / 13.4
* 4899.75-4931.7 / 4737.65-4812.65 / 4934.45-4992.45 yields -0.05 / 13.6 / 15.9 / 15.8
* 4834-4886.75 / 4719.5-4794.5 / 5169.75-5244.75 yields -0.08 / 13.8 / 15.1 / 14.6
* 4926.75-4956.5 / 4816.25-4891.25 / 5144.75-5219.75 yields -0.25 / 14.8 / 17.9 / 12.5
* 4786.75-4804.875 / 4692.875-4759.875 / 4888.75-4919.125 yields 0.18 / 15.7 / 13.4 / 16.1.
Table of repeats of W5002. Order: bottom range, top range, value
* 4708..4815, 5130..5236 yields 0.96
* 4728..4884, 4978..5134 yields 0.91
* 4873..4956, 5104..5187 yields 0.74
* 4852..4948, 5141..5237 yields 0.86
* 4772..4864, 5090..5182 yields 0.86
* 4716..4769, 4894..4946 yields 1.12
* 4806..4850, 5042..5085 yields 0.87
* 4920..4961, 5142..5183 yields 0.70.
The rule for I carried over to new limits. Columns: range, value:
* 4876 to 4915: 11.7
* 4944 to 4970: 10.9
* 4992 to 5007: 10.6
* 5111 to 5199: 7.16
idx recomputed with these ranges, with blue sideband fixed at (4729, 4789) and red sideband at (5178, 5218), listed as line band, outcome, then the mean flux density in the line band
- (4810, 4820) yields -2.1 angstroms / 16.4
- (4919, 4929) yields -1.1 angstroms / 14.8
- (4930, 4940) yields -2.9 angstroms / 17.1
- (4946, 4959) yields -3.3 angstroms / 16.6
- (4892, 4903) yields -3.3 angstroms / 17.4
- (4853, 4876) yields -2.5 angstroms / 14.9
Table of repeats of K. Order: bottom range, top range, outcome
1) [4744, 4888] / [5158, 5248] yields 1.18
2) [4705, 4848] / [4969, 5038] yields 1.06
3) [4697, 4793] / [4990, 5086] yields 1.05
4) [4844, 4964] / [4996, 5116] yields 0.88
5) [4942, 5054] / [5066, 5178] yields 0.92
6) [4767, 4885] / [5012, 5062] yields 1.03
